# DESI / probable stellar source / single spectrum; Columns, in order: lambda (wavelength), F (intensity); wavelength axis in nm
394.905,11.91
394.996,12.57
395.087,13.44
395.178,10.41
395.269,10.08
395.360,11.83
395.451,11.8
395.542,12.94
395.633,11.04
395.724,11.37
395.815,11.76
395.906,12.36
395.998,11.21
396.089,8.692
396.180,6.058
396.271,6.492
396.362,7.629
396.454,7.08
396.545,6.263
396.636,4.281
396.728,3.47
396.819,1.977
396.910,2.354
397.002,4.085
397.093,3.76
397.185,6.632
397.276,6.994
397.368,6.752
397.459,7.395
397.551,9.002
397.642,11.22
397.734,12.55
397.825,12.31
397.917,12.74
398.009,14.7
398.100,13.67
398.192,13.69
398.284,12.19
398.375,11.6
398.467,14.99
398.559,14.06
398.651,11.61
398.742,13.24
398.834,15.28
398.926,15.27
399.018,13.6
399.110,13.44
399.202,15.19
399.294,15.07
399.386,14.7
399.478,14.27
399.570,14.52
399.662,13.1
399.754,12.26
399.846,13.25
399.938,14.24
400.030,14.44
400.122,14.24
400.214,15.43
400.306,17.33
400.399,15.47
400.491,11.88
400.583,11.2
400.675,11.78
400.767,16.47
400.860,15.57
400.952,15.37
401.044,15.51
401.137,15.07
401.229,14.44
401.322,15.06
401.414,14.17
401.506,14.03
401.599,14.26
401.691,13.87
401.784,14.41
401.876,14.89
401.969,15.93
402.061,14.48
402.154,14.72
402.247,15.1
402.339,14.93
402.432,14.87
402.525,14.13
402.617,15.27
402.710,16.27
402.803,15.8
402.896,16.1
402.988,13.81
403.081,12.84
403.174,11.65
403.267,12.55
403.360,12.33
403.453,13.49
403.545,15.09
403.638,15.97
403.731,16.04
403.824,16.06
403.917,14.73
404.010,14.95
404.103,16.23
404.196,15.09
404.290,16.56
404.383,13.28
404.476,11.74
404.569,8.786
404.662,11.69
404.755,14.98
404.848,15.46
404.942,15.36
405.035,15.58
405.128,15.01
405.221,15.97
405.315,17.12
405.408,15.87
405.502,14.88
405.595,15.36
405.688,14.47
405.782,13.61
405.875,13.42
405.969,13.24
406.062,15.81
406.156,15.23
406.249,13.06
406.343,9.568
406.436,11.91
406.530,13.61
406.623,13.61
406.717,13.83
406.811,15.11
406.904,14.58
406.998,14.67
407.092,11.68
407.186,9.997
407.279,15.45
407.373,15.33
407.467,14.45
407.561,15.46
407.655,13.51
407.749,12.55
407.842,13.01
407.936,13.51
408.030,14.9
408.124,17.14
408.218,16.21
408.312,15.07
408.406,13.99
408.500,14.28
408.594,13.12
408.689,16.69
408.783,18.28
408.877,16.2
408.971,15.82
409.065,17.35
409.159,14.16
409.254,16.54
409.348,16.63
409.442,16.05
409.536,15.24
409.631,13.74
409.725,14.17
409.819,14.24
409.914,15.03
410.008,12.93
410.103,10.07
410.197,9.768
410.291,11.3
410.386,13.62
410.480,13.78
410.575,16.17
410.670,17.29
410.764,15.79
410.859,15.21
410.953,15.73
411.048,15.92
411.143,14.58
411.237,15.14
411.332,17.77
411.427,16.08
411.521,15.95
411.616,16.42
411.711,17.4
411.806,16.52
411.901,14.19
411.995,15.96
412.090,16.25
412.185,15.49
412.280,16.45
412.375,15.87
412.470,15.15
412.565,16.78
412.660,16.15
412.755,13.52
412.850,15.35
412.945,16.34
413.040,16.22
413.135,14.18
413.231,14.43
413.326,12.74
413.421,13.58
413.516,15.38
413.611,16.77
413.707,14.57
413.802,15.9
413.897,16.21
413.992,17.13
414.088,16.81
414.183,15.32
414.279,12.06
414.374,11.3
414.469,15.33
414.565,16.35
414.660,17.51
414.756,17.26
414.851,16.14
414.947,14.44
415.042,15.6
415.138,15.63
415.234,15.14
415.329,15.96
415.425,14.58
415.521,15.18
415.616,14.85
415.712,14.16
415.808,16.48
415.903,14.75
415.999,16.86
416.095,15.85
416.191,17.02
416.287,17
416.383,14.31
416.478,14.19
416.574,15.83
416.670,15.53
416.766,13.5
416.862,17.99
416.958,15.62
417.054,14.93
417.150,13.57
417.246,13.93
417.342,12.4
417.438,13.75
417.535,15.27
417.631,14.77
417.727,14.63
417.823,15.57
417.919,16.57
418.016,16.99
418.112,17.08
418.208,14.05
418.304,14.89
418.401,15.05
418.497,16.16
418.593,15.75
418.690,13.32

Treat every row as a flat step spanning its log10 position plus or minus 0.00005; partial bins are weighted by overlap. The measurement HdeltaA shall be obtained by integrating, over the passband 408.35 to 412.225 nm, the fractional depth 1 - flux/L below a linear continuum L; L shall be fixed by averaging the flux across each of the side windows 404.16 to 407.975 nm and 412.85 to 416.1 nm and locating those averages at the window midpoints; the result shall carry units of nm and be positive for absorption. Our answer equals -0.129 nm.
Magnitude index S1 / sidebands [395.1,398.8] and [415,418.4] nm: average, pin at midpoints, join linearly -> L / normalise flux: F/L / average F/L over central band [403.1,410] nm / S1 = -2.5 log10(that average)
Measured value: -0.17 mag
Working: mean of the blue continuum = 9.61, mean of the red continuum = 15.3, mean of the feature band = 14.5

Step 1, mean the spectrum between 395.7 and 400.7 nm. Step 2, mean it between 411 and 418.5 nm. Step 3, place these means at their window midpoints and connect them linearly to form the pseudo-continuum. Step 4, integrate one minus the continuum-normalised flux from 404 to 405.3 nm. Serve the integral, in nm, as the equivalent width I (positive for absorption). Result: -0.16 nm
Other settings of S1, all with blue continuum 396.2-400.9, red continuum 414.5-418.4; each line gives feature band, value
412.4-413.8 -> -0.04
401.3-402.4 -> -0.21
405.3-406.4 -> -0.10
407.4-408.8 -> -0.09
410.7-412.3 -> -0.12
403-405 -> -0.12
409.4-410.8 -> 0.00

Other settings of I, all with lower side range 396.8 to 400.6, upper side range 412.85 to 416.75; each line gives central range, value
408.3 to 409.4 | -0.12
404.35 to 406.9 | -0.10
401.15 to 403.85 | -0.37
